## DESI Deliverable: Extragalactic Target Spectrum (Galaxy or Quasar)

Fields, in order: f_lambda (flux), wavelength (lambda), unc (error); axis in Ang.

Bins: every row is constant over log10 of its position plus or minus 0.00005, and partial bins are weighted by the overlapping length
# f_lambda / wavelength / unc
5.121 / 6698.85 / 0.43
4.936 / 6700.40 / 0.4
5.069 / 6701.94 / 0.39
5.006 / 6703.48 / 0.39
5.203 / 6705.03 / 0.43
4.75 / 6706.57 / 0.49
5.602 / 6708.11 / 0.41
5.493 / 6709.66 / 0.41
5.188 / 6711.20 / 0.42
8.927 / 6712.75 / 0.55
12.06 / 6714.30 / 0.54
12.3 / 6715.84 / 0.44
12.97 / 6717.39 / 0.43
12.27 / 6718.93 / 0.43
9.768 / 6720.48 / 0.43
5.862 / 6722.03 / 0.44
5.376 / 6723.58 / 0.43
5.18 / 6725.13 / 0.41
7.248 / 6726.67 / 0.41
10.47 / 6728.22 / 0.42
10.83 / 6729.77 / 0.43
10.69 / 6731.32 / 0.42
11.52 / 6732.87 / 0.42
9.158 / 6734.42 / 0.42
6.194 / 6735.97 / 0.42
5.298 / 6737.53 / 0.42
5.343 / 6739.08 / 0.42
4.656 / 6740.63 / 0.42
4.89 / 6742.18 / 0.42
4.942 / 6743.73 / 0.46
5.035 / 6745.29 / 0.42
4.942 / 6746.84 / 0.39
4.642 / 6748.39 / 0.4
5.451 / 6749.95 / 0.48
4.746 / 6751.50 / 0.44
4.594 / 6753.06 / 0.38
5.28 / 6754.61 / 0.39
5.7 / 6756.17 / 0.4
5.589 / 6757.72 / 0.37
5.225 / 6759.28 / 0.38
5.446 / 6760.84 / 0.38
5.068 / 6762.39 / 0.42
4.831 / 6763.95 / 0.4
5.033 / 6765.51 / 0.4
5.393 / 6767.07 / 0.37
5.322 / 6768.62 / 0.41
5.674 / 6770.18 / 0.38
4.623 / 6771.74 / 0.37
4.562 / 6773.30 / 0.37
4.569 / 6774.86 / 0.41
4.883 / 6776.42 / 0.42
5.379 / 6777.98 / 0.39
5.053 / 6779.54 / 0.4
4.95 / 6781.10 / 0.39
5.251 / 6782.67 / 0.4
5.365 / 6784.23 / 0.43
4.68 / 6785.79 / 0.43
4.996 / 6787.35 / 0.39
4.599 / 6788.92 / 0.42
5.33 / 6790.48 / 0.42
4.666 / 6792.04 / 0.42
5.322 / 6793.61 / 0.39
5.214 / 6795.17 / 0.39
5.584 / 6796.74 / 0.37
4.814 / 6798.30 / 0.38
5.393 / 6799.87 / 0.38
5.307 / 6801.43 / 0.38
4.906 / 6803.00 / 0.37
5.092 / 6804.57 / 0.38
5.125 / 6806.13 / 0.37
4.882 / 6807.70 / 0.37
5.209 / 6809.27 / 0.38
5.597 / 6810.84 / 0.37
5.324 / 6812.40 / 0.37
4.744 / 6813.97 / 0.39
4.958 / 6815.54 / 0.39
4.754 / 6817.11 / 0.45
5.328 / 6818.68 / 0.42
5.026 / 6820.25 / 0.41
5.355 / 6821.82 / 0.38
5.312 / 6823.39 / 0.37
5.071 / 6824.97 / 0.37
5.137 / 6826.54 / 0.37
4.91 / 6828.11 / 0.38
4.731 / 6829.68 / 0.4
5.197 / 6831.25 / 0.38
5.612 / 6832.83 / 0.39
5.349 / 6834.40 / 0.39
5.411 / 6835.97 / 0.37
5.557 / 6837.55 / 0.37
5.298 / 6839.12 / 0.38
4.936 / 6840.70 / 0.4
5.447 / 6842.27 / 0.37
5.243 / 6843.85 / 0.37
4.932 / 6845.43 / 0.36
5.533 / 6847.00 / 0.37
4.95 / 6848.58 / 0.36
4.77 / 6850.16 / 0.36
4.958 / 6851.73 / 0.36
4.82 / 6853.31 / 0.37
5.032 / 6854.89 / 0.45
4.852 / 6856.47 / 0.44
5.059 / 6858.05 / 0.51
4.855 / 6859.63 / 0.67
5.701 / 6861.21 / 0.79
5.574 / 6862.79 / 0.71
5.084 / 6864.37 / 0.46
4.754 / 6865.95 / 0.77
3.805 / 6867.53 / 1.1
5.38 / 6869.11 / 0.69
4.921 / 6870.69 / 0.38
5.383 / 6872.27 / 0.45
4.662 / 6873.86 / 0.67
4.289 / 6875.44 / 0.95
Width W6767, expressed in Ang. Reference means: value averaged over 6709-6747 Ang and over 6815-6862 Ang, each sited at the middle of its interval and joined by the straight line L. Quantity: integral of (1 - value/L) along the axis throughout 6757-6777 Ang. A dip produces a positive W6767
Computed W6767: 5.3 Ang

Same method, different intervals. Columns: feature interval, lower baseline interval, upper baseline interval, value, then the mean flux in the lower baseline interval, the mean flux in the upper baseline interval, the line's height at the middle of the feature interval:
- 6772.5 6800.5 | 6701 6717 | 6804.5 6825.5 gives 3.05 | 7.08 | 5.13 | 5.65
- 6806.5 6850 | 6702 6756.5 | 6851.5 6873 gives 2.80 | 7.06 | 5.01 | 5.54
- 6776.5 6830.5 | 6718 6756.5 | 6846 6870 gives 6.76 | 6.84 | 5.01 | 5.84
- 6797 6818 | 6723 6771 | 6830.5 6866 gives 1.74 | 6.12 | 5.18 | 5.56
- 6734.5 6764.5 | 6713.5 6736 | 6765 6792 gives 8.81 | 9.57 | 5.03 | 7.48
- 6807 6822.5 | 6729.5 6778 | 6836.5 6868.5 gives 0.60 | 5.75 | 5.06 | 5.32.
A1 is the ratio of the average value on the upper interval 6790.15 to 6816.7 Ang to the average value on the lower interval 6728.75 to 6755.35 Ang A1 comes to 0.8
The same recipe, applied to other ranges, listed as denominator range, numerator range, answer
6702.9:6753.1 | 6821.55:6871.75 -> 0.71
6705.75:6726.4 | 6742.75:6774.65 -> 0.63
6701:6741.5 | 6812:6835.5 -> 0.66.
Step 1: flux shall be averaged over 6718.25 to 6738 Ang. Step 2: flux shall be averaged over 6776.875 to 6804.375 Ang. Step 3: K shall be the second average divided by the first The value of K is 0.6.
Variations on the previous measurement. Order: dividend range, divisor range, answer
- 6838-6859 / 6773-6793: 1.02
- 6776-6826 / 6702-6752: 0.71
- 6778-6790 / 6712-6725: 0.52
